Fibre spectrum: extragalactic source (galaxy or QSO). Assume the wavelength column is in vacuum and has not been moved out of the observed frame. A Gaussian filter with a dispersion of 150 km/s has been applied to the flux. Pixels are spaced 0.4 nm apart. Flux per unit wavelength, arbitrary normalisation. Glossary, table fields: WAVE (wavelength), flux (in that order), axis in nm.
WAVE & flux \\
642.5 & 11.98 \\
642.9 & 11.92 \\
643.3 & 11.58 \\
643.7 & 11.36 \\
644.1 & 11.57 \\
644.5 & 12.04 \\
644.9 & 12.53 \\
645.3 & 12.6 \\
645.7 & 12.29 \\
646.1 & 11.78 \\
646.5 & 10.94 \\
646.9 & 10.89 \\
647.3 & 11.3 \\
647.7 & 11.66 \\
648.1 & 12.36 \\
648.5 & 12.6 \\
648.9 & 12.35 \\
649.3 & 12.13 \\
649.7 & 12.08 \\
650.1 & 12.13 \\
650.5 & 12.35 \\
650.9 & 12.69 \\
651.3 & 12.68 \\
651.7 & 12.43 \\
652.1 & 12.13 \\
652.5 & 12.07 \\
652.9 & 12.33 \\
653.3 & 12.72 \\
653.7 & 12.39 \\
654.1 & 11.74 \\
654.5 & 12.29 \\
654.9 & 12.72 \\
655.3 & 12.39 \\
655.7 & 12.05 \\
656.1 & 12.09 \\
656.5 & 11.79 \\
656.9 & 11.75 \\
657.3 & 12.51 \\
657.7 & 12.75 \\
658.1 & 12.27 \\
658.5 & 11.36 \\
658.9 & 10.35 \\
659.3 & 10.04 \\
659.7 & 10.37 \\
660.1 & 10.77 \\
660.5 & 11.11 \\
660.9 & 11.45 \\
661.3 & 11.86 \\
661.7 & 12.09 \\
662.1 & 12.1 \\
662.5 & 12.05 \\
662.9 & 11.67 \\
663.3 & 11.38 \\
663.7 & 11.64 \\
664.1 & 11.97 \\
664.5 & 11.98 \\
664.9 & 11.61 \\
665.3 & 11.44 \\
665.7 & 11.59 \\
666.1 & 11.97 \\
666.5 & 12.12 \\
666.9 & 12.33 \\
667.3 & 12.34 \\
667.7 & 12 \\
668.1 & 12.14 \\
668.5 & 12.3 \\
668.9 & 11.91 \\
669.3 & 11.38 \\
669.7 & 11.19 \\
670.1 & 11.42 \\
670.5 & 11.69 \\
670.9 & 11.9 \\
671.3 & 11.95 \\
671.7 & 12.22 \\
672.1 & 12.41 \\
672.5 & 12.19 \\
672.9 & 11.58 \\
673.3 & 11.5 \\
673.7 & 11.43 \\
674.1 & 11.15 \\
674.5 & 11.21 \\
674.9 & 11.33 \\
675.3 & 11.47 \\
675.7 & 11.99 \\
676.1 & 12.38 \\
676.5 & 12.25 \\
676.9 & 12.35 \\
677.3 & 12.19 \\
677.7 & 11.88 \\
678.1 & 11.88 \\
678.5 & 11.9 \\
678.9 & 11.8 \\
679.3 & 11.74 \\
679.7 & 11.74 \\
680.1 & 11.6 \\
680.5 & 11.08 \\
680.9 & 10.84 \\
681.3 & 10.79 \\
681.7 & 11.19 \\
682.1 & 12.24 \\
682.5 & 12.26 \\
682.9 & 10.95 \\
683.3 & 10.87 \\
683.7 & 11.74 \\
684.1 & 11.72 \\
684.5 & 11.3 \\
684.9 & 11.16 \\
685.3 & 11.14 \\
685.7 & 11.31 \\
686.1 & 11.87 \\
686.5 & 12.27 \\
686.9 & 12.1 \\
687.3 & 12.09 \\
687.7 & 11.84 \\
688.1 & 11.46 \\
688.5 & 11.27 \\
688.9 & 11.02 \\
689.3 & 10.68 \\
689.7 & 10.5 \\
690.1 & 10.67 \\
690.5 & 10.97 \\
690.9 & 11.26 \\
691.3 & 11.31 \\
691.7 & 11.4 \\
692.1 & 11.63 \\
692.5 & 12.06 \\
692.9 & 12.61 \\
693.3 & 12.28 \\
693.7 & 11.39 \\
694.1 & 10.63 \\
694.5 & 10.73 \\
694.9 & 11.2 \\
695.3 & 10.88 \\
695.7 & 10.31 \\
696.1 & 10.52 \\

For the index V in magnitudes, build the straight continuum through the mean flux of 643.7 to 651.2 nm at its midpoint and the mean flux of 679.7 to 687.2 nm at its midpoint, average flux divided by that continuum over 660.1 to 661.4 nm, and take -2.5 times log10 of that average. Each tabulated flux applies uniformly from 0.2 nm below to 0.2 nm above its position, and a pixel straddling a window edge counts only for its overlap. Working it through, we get 0.04 mag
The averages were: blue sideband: 12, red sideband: 11.5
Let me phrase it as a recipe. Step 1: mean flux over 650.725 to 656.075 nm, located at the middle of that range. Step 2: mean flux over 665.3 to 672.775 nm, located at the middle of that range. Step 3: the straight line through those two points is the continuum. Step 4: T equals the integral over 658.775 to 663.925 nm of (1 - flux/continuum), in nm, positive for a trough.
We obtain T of 0.347 nm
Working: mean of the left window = 12.3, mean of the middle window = 11.3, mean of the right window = 11.9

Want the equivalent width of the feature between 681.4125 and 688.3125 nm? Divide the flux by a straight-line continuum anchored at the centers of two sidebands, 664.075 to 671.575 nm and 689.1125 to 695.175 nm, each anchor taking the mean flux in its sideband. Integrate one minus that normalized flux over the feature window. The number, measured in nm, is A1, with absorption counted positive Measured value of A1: -0.09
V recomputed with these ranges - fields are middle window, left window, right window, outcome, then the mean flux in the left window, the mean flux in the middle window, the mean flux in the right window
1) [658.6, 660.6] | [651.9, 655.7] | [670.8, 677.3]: 0.16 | 12.3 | 10.5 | 11.8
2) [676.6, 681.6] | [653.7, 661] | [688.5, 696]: -0.03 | 11.7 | 11.7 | 11.2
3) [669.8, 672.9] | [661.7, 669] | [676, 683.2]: -0.01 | 11.9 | 11.9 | 11.7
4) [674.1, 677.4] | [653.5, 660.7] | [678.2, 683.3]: -0.03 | 11.7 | 11.8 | 11.5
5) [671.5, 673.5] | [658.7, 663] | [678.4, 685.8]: -0.06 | 11.3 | 12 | 11.4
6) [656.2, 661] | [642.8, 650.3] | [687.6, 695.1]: 0.03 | 11.9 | 11.4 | 11.3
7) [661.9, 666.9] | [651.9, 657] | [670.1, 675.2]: 0.01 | 12.2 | 11.8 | 11.7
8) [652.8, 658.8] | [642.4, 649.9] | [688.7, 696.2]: -0.04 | 11.9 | 12.2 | 11.2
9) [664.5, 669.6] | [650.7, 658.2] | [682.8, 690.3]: 0.00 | 12.3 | 11.9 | 11.4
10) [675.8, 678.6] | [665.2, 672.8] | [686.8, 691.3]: -0.04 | 11.9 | 12.1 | 11.2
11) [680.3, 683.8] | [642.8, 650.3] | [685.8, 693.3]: 0.03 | 11.9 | 11.3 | 11.5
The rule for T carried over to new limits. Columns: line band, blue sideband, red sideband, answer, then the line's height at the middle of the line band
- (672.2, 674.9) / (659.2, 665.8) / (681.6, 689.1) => 0.001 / 11.5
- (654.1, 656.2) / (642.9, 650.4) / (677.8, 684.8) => -0.081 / 11.8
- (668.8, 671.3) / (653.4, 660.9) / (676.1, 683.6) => 0.019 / 11.7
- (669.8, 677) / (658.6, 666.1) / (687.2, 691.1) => -0.299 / 11.3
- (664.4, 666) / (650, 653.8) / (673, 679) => 0.053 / 12.1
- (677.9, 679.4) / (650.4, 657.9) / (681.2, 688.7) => -0.015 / 11.7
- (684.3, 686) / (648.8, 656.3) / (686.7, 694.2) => 0.043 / 11.6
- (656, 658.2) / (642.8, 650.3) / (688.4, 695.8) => -0.085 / 11.7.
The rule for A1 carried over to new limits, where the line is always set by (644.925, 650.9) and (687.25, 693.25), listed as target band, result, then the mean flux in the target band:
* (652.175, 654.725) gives -0.07 nm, 12.3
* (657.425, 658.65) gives -0.03 nm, 12.2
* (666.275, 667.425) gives -0.05 nm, 12.3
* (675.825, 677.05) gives -0.08 nm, 12.3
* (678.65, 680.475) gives -0.02 nm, 11.7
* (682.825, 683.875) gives 0.03 nm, 11.2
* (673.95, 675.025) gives 0.04 nm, 11.2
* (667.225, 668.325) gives -0.04 nm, 12.1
